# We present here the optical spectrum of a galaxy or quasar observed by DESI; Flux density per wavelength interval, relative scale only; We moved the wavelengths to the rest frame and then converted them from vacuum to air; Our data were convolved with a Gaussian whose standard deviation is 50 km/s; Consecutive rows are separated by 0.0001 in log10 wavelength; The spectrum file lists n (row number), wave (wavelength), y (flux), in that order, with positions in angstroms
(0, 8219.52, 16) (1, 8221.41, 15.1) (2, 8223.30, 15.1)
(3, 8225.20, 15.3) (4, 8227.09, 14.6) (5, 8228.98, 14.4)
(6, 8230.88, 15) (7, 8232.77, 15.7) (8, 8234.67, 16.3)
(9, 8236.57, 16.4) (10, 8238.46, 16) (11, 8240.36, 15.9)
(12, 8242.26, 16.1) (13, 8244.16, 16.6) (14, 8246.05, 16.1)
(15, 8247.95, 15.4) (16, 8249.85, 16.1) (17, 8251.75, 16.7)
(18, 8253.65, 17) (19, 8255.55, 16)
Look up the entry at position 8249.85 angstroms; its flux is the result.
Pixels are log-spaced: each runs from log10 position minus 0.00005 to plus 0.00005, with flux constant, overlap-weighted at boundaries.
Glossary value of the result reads 16.1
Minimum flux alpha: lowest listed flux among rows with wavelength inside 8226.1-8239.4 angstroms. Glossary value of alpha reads 14.4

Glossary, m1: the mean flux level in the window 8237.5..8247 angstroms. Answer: 16.2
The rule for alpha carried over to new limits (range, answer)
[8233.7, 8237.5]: 16.3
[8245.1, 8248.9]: 15.4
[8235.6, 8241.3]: 15.9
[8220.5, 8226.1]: 15.1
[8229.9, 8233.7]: 15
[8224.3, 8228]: 14.6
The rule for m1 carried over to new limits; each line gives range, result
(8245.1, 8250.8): 15.9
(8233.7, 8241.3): 16.1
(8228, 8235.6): 15.3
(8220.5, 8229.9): 14.9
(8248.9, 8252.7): 16.4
